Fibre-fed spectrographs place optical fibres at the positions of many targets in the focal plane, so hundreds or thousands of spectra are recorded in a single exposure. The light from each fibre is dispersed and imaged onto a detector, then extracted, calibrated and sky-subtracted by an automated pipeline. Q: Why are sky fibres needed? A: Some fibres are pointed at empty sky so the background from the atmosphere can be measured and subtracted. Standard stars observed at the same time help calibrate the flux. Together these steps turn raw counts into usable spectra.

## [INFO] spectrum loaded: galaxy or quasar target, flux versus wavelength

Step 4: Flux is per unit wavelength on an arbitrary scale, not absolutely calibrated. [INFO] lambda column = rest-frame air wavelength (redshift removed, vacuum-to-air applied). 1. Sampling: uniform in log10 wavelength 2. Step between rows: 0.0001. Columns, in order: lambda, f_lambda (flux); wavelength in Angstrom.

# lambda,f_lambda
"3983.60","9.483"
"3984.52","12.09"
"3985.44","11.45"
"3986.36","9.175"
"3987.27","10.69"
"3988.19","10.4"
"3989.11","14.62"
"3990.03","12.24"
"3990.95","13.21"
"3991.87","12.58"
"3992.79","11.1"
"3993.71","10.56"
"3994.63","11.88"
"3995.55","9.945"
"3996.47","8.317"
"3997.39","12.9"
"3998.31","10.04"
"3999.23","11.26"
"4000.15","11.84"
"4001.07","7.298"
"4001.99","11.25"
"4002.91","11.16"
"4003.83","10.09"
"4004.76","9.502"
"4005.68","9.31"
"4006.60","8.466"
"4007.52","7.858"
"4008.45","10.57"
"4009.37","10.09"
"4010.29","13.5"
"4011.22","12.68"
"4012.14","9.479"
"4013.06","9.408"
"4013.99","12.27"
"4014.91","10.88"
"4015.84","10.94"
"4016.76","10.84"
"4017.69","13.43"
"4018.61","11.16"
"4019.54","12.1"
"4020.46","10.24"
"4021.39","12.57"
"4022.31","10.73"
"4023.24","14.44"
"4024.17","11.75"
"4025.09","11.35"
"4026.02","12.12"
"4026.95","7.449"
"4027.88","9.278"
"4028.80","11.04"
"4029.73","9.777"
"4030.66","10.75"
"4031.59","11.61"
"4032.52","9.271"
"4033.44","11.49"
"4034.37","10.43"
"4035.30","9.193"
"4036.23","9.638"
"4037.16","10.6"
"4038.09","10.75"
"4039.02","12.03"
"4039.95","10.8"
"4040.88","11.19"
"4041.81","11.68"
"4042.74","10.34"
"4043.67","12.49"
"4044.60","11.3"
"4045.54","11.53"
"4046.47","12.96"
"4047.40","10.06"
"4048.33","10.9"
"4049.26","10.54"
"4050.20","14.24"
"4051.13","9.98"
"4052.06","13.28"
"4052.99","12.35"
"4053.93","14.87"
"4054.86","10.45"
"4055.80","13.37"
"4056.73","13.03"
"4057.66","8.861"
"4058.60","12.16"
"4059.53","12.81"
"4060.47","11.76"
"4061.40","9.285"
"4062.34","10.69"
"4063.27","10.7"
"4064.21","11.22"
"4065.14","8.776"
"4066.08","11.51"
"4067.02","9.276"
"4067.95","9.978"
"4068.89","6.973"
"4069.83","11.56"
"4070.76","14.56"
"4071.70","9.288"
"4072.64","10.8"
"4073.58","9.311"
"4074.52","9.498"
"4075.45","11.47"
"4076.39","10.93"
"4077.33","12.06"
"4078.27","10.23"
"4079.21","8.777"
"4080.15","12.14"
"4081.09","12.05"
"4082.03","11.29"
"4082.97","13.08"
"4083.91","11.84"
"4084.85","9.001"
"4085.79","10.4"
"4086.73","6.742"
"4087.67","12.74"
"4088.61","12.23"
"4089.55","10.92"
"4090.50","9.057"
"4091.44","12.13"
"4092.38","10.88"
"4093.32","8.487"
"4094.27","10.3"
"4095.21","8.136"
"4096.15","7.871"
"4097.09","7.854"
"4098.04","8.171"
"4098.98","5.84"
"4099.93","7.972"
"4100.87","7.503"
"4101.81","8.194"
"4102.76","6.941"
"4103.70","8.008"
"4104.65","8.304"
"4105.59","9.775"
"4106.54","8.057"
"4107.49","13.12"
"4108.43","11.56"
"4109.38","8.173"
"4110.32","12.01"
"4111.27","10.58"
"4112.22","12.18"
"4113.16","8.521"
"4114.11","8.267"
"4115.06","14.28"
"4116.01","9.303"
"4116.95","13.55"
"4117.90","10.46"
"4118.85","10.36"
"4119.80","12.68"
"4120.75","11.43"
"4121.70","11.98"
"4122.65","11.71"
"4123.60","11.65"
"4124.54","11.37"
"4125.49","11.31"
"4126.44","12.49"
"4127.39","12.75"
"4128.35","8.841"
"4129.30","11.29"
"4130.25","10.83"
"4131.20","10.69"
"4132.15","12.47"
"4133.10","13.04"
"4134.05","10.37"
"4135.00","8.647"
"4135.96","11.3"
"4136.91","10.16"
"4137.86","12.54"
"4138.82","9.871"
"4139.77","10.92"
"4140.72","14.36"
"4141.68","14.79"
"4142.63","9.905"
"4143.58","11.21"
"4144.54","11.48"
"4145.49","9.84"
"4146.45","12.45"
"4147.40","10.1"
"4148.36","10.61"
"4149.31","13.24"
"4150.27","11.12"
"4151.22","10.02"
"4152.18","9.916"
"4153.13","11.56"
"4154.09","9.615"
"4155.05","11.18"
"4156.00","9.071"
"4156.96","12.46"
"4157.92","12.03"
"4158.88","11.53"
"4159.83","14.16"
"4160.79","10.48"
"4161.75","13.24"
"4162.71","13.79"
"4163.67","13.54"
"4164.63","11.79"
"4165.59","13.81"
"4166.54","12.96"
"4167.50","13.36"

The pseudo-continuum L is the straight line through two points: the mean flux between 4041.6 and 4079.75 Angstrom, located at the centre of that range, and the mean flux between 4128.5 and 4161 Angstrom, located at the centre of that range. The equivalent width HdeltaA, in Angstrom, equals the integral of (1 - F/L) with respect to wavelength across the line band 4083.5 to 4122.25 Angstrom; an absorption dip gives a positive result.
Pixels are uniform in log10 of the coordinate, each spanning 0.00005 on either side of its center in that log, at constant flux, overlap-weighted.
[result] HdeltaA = 4.5 Angstrom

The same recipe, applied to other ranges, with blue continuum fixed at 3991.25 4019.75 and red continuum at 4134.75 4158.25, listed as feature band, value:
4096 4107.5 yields 3.05 Angstrom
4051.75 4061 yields -1.17 Angstrom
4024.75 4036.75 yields 0.62 Angstrom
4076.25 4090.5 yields 0.08 Angstrom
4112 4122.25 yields -0.09 Angstrom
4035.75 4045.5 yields -0.23 Angstrom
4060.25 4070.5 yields 0.66 Angstrom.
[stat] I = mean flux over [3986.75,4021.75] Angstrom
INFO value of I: 11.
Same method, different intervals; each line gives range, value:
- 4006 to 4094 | 11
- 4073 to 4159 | 10.6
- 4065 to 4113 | 9.97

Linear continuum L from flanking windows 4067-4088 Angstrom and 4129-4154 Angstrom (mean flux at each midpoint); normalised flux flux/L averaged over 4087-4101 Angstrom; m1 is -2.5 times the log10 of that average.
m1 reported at 0.15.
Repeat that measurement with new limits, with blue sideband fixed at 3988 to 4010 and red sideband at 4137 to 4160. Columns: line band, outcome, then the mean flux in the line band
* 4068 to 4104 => 0.12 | 9.88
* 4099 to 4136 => 0.07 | 10.5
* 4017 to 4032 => -0.04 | 11.2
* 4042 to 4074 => -0.02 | 11.2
